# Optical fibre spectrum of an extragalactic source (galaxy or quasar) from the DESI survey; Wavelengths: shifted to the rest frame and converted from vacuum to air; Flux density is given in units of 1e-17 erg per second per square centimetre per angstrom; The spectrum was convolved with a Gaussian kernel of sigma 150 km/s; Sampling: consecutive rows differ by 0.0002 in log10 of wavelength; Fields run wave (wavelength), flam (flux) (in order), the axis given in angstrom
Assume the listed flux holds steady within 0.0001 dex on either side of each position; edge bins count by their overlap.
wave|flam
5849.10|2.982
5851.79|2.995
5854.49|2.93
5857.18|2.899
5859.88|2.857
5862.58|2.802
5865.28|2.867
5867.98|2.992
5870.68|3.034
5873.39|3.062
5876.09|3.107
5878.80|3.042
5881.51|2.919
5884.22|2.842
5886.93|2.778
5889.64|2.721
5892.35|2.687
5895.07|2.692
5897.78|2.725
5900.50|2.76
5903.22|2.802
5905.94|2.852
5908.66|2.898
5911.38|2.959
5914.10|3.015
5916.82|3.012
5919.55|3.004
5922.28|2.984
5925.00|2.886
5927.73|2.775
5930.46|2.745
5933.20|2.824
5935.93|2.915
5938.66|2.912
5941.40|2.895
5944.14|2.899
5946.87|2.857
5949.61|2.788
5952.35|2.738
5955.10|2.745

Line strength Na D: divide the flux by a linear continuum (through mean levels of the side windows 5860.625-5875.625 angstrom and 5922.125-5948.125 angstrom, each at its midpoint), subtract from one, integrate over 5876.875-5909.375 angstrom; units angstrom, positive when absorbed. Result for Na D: 1.2 angstrom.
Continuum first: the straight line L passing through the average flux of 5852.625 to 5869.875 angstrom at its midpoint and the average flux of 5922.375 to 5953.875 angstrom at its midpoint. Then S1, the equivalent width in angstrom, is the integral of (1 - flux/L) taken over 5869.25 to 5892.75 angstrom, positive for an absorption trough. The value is -0.3 angstrom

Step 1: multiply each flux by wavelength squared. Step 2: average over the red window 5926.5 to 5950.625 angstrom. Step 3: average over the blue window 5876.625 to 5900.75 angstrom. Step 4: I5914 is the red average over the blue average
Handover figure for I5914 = 1.03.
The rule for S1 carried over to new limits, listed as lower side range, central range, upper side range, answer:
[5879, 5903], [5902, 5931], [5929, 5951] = -0.9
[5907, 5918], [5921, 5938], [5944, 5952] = 0.3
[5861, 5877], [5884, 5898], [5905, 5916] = 1.1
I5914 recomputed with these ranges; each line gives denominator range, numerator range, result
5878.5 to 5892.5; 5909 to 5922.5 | 1.07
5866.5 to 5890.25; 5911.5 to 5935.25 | 1.00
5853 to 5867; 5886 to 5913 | 0.98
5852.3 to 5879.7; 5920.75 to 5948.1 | 0.99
